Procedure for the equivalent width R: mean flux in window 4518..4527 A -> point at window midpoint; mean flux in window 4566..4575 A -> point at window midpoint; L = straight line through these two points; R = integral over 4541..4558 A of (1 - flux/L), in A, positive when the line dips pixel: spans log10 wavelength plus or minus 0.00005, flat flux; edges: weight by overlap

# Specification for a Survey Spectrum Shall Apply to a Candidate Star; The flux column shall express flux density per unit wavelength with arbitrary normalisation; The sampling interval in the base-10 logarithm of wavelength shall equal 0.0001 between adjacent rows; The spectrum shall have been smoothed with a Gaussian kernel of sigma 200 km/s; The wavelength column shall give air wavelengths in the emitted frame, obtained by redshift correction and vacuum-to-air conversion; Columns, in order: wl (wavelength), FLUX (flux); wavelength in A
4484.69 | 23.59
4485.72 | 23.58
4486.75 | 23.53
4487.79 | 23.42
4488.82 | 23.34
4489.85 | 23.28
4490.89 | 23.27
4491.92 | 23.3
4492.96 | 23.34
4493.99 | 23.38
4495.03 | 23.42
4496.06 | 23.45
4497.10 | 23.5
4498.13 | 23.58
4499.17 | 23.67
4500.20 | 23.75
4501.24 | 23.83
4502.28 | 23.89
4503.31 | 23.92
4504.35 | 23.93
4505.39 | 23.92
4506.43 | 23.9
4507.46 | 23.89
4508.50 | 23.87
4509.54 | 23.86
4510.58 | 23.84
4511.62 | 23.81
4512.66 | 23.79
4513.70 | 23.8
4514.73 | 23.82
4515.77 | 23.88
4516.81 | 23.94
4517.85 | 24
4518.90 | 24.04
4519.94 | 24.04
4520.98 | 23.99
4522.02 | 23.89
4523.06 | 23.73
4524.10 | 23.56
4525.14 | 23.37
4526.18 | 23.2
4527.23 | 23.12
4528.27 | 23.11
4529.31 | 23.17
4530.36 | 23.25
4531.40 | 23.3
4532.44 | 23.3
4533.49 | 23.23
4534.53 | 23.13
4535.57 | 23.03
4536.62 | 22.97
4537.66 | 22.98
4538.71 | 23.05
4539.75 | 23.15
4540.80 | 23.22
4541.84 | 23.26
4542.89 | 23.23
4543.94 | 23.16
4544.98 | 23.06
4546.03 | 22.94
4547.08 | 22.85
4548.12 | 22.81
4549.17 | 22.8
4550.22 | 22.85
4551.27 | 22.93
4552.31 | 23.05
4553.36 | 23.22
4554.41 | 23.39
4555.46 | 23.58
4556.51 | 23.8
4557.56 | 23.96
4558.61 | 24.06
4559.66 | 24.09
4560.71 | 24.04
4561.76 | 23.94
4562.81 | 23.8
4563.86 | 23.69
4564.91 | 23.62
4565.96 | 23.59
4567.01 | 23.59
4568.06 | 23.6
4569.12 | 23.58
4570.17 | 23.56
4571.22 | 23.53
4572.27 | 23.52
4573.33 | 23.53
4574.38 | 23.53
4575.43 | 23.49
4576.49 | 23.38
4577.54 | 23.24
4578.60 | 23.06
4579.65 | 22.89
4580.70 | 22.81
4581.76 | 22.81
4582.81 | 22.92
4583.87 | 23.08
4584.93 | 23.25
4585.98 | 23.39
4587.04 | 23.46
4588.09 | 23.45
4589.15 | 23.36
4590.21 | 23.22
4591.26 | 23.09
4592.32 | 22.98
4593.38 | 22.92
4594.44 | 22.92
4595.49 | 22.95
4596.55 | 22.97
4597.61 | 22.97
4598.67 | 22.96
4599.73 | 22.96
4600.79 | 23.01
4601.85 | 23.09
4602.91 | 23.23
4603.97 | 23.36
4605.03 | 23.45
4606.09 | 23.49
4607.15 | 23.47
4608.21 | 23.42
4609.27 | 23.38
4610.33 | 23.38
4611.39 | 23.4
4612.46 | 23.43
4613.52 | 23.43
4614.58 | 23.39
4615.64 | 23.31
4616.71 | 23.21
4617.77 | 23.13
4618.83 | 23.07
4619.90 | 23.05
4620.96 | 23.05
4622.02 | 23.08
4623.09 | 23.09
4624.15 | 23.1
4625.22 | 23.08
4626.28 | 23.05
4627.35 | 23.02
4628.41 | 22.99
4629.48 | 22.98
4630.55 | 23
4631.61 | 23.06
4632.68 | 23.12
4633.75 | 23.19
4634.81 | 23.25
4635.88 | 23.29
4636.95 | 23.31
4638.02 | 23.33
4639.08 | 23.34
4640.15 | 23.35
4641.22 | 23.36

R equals 0.32 A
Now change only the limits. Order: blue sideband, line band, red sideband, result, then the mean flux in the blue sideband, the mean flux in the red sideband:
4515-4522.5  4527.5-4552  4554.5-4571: 0.8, 23.9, 23.8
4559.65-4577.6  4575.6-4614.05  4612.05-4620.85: 0.4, 23.6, 23.3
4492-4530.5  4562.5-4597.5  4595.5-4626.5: 0.1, 23.7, 23.2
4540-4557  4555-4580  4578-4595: -0.5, 23.1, 23.1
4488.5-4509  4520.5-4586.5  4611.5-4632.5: 0.2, 23.6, 23.1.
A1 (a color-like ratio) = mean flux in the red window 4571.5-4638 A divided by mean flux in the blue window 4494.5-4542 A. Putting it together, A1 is 1.0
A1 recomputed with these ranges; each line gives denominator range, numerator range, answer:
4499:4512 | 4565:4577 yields 0.99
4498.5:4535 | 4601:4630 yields 0.98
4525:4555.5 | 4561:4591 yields 1.01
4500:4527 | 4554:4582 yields 0.99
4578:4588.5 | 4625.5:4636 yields 1.00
